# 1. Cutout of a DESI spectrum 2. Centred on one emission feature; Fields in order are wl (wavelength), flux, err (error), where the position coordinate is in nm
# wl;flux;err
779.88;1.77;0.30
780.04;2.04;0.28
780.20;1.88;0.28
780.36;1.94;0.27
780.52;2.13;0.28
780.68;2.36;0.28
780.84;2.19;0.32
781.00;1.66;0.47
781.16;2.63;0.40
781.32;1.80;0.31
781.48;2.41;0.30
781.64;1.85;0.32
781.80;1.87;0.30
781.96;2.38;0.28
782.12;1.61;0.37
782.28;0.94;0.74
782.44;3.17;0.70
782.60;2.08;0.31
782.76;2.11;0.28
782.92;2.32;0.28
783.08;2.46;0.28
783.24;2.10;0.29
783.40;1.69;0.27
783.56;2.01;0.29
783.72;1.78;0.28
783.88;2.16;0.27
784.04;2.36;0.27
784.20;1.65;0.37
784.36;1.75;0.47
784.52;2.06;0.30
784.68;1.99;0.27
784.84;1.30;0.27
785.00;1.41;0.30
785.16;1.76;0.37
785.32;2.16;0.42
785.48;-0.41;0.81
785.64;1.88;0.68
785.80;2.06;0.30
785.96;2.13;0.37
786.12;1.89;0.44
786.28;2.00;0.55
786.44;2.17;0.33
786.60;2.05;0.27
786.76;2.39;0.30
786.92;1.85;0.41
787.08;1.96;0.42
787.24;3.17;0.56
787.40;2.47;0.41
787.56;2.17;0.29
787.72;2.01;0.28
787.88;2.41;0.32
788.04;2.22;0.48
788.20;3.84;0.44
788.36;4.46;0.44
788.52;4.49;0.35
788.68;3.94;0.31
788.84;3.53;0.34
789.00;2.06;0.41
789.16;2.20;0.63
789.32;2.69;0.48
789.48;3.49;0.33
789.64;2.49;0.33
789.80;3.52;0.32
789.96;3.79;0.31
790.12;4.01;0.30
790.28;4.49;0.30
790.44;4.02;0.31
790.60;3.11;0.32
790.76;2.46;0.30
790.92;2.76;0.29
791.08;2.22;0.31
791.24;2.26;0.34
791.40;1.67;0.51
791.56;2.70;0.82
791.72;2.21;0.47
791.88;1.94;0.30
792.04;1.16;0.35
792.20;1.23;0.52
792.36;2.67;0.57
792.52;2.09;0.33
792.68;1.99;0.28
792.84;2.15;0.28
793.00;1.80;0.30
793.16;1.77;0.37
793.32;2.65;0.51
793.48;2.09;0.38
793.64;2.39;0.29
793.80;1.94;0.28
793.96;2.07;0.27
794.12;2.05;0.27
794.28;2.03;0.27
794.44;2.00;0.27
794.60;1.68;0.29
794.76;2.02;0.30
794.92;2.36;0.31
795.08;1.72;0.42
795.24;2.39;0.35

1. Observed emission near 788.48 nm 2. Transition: [S II] 6716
